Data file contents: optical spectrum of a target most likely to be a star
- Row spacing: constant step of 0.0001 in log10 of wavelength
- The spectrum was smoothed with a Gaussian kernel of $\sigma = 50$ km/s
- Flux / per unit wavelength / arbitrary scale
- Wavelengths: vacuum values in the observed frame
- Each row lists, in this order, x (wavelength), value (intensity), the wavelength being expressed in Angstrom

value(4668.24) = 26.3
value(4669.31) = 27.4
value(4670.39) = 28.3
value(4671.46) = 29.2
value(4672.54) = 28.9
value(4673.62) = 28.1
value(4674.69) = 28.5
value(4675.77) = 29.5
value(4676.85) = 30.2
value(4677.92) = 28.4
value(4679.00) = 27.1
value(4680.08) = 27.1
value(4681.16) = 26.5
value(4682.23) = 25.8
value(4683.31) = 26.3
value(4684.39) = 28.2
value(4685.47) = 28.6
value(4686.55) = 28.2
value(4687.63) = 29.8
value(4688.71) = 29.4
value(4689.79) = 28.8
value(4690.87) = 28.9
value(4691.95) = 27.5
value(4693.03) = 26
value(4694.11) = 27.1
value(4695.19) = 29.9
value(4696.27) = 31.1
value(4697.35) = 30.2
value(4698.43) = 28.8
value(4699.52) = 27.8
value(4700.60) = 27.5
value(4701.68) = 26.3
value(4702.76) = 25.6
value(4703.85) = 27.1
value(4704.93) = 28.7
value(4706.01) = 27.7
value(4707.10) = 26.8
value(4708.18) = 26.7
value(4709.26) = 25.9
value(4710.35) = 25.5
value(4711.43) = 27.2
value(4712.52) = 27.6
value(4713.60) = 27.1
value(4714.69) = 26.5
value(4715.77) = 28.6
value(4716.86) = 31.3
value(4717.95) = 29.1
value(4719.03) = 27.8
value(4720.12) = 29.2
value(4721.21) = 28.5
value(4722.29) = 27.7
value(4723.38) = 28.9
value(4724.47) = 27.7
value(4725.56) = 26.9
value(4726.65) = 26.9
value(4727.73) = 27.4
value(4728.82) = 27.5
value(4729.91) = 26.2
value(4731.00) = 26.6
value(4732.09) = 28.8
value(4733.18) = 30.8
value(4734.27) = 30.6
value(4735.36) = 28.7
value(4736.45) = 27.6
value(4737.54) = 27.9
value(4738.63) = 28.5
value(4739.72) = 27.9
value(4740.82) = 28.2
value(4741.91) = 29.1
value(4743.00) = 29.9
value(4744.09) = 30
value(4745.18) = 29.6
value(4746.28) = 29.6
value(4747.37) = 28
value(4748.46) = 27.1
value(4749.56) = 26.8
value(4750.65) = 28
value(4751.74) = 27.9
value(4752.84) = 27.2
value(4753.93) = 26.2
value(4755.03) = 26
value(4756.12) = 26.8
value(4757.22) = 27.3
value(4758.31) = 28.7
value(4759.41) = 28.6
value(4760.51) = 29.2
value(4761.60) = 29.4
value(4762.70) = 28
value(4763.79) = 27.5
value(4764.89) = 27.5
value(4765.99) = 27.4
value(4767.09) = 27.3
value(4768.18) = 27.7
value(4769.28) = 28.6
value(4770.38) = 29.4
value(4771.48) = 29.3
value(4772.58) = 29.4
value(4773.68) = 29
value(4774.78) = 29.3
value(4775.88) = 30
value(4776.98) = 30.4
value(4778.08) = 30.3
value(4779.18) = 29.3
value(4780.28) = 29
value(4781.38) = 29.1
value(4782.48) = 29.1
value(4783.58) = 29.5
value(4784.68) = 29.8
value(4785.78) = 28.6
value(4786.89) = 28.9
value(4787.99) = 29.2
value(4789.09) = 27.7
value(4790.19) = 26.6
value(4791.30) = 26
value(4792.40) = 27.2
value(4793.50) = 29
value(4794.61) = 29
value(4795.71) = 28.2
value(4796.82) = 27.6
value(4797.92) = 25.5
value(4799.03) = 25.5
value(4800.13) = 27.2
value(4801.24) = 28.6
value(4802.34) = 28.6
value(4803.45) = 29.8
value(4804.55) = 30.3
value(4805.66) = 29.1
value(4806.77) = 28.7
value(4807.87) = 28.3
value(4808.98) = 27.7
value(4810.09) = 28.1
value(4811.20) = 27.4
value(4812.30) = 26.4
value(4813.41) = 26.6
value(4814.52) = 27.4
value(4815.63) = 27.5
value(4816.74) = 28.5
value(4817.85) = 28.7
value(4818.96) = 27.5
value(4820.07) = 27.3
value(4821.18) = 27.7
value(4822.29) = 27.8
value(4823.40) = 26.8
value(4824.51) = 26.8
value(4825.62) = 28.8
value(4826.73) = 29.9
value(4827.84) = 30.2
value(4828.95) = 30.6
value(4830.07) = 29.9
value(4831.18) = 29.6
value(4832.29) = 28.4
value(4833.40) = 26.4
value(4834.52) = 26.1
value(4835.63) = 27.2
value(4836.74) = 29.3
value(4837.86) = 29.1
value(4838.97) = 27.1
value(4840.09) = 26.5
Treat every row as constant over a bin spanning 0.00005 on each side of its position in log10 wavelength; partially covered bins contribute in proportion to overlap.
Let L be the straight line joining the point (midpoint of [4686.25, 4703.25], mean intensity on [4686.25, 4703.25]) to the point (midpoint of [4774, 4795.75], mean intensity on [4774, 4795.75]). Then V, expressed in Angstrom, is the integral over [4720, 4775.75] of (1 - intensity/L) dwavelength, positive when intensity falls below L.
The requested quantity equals 0.8 Angstrom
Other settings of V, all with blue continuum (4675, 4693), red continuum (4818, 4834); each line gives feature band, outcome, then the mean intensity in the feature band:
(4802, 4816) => 0.1 Angstrom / 28.1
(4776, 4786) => -0.4 Angstrom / 29.5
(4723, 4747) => -0.2 Angstrom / 28.4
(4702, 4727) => 0.5 Angstrom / 27.6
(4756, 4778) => -0.3 Angstrom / 28.6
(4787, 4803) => 0.4 Angstrom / 27.6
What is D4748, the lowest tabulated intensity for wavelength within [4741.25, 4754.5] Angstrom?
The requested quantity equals 26.2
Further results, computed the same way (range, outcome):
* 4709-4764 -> 25.5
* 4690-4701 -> 26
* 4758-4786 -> 27.3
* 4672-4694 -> 25.8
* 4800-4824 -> 26.4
